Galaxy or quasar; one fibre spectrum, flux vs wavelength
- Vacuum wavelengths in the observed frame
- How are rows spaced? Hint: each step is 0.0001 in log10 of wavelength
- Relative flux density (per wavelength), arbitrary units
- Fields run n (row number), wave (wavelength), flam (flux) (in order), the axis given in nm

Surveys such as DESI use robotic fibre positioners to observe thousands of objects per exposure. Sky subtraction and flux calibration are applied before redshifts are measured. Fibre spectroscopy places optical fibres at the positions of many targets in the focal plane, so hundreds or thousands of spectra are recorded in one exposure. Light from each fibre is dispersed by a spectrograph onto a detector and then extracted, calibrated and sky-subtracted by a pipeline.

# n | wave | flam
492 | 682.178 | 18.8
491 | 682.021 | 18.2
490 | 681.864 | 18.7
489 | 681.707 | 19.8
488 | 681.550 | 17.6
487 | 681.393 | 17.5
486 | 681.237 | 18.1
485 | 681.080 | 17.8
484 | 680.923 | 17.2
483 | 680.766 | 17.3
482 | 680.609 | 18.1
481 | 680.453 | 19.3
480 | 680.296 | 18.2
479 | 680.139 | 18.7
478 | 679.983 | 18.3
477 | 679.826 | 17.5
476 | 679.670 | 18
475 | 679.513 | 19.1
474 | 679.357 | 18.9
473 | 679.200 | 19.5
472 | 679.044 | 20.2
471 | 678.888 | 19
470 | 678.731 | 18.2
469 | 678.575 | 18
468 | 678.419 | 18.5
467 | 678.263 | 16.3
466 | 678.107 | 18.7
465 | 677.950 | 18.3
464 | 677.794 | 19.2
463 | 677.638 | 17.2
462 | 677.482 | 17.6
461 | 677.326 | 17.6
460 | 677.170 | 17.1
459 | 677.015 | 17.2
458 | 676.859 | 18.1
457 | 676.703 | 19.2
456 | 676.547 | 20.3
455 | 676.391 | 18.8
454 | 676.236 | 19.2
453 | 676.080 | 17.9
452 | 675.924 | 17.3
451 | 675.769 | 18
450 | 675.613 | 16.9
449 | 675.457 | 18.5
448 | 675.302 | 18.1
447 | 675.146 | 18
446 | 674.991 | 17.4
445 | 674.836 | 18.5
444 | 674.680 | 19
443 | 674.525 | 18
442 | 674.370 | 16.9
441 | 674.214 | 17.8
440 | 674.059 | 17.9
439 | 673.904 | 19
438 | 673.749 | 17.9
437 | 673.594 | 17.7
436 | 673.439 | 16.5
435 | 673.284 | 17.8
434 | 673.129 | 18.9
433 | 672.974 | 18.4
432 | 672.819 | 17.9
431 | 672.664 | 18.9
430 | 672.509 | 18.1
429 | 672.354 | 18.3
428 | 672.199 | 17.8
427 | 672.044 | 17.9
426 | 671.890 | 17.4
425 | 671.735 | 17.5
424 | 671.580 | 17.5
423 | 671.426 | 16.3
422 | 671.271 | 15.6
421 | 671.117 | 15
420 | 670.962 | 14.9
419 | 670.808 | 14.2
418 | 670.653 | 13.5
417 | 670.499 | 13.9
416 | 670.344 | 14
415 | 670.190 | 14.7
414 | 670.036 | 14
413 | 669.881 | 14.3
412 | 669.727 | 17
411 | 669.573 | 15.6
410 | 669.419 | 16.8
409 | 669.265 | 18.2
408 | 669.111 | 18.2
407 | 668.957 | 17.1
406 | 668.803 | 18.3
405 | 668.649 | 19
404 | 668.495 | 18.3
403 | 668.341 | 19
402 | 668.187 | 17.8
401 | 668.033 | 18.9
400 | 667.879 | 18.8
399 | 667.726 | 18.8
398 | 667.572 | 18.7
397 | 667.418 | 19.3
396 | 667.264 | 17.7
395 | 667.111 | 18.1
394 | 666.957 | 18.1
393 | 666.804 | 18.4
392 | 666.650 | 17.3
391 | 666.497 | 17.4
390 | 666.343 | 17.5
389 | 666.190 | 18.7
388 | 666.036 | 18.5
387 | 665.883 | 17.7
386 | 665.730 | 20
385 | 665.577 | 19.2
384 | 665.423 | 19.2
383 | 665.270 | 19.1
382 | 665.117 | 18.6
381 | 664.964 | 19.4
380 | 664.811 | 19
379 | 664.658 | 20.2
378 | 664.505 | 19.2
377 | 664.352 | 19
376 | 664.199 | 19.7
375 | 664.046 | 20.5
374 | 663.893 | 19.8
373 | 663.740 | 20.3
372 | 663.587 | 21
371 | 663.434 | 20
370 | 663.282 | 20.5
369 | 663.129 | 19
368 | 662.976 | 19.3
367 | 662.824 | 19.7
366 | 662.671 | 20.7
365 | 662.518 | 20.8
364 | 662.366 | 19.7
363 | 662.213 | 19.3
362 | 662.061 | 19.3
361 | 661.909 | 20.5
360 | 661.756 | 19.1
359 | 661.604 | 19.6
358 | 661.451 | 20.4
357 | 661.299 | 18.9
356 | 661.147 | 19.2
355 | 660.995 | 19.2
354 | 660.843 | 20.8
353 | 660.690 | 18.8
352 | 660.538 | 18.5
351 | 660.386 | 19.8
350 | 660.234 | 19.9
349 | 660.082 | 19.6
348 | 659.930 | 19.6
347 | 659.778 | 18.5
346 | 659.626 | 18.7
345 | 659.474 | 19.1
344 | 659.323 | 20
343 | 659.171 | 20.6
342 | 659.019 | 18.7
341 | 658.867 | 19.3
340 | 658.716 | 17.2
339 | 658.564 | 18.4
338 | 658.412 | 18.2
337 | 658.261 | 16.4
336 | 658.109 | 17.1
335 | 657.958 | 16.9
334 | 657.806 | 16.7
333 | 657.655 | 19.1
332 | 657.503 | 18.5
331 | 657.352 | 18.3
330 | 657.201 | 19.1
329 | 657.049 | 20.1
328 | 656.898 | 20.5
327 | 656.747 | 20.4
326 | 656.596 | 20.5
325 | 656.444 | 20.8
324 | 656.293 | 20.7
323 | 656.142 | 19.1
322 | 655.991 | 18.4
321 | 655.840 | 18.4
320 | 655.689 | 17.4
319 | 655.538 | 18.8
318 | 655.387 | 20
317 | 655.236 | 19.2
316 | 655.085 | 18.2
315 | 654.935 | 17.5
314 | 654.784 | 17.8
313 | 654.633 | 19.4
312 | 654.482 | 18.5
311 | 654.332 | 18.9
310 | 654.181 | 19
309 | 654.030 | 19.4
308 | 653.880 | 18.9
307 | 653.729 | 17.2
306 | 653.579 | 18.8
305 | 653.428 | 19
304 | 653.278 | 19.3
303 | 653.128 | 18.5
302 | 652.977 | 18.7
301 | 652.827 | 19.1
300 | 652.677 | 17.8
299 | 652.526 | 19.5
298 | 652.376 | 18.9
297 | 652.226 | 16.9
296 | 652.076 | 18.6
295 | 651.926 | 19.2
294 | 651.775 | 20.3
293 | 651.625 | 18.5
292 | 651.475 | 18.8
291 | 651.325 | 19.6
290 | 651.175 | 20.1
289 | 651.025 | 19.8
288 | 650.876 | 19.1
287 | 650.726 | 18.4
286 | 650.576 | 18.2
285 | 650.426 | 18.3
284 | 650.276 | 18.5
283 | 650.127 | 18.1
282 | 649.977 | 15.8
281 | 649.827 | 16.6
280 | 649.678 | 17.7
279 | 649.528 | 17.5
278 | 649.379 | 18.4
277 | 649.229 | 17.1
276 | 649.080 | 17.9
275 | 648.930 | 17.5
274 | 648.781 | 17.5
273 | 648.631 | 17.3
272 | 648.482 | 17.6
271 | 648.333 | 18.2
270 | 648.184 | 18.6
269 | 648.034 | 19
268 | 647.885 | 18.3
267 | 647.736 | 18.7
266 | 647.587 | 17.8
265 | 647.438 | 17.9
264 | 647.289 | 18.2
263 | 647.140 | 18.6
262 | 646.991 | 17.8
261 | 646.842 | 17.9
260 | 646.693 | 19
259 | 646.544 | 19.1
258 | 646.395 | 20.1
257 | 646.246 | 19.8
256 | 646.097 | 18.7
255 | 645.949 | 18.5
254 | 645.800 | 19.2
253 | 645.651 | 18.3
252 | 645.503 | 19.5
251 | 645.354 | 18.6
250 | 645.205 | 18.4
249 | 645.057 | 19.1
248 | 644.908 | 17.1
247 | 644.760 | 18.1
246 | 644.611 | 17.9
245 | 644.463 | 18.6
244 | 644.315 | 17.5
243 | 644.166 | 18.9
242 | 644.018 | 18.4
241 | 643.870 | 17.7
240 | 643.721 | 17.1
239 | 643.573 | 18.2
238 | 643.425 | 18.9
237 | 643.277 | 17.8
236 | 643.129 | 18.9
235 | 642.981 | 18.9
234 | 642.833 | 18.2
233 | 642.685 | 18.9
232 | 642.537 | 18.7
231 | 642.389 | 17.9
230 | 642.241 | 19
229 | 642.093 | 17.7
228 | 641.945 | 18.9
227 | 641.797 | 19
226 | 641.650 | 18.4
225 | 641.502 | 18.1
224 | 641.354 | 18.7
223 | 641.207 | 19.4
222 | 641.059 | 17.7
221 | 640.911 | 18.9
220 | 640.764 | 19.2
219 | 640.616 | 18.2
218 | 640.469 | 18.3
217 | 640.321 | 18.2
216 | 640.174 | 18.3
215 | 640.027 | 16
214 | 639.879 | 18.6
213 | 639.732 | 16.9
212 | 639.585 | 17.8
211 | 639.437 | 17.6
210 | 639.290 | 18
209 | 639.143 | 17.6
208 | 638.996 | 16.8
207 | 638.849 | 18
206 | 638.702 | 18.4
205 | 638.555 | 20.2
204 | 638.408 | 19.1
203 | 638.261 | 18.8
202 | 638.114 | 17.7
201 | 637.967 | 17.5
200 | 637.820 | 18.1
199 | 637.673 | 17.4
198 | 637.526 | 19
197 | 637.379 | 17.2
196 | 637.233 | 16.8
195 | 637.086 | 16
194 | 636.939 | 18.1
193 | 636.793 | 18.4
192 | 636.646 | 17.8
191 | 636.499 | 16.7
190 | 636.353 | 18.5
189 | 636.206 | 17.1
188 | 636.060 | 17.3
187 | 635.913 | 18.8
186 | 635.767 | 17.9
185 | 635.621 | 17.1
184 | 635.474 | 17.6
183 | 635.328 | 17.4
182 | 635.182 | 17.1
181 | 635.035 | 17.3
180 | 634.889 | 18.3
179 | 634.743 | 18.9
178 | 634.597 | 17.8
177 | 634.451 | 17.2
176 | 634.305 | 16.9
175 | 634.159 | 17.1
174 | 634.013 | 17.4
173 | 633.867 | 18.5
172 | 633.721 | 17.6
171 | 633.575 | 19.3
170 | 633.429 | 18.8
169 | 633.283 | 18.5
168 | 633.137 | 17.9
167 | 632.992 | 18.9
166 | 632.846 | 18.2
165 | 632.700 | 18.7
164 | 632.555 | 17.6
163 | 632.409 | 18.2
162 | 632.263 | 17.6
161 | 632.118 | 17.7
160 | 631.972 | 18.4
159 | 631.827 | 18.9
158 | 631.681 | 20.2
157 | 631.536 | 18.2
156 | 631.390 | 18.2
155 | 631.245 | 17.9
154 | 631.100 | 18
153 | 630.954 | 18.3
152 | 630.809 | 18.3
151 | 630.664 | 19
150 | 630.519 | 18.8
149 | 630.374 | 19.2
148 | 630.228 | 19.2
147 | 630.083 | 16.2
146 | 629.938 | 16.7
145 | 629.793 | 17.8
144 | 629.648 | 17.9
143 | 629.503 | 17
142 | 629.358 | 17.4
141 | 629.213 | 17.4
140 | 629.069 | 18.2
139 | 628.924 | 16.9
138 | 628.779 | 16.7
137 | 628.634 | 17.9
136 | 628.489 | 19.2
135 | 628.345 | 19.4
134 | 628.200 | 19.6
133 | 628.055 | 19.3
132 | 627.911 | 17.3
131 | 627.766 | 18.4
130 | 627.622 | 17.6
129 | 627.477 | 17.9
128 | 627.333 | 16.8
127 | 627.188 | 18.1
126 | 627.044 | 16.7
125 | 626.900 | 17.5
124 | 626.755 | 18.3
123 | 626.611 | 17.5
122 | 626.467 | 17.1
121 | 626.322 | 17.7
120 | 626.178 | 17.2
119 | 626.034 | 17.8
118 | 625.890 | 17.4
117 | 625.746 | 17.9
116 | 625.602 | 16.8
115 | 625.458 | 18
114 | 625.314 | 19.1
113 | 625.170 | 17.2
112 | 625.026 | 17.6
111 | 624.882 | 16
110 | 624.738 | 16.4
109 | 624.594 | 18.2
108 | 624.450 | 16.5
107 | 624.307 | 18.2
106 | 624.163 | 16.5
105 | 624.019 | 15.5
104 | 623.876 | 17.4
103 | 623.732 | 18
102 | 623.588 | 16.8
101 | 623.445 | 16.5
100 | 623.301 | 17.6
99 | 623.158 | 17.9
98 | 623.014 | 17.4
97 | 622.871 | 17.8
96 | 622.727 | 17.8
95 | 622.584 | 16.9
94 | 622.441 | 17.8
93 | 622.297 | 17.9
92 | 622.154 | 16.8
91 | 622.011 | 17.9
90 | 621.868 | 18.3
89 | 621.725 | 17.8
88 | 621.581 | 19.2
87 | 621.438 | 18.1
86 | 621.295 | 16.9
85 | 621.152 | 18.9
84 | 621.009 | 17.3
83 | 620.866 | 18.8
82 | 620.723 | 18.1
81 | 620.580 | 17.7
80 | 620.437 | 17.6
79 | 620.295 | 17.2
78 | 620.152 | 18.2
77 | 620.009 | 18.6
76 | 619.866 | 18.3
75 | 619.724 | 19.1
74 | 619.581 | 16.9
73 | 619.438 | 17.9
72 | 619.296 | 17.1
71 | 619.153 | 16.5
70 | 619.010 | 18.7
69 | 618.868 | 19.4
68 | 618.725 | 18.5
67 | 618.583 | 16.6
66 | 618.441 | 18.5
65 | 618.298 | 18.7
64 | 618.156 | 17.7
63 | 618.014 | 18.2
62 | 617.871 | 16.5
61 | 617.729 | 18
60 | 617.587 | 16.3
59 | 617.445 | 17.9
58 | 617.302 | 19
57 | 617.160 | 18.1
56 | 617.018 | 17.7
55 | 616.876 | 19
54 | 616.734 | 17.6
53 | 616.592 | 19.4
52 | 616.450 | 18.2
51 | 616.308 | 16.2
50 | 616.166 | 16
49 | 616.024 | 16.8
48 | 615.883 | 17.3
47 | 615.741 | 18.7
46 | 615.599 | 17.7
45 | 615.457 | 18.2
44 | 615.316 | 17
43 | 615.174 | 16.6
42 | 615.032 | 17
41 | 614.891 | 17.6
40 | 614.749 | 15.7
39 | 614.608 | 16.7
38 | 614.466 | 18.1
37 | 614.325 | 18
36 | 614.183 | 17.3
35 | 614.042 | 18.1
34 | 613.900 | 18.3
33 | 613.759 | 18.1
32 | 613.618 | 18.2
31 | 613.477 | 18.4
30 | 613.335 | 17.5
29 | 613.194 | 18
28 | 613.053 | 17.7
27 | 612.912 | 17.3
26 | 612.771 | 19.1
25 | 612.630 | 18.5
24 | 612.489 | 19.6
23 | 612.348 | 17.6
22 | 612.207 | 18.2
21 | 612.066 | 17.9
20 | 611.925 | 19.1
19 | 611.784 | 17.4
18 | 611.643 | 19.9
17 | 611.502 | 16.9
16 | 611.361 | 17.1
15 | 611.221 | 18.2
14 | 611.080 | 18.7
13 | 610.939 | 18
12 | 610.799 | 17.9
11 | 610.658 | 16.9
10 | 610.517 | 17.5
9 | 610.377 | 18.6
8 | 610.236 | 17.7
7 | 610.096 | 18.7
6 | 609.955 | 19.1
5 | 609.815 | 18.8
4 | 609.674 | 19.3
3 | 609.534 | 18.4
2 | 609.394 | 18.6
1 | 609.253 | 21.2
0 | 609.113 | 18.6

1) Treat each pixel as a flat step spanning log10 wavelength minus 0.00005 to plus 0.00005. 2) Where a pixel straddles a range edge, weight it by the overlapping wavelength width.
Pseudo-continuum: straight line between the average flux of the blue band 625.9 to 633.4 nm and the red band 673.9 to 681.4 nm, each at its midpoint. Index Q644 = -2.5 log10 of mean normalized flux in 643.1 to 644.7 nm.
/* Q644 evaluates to 0.00 mag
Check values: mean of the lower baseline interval 18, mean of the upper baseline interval 18.2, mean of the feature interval 18.2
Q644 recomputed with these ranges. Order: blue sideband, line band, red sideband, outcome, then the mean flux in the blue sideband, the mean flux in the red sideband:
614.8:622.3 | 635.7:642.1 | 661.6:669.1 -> 0.020 mag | 17.8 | 19.1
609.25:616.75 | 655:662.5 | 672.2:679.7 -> -0.057 mag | 17.9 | 18.2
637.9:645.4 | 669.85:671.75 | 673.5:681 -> 0.213 mag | 18.3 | 18.2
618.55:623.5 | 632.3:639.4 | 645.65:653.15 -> 0.015 mag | 17.8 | 18.4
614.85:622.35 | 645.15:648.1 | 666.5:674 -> -0.070 mag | 17.8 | 17.2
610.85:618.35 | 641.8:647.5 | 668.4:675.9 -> -0.062 mag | 17.8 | 17.1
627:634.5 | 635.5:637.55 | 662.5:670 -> 0.035 mag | 18.1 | 18.7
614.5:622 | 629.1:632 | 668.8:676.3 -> -0.032 mag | 17.8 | 17.1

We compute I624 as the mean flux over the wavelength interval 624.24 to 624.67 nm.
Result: 17.6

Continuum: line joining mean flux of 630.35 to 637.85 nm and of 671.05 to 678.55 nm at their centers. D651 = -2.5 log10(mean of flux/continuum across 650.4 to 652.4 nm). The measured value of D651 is -0.06 mag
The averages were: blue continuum 18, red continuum 17.9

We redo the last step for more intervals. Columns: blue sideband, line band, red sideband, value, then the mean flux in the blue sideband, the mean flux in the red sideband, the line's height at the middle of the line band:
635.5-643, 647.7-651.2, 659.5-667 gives 0.032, 18.1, 19.3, 18.6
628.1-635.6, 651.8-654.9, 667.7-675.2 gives -0.065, 18.1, 17.2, 17.6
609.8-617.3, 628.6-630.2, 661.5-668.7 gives 0.058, 17.9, 19.1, 18.3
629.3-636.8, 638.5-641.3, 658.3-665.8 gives 0.014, 18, 19.5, 18.3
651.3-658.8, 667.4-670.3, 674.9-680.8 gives 0.061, 18.7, 18.3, 18.4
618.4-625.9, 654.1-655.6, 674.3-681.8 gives -0.044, 17.7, 18.2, 18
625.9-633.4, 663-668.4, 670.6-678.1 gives -0.074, 18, 17.7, 17.7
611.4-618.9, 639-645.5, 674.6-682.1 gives -0.013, 17.8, 18.3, 18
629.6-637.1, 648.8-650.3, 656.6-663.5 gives 0.075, 18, 19.2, 18.7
